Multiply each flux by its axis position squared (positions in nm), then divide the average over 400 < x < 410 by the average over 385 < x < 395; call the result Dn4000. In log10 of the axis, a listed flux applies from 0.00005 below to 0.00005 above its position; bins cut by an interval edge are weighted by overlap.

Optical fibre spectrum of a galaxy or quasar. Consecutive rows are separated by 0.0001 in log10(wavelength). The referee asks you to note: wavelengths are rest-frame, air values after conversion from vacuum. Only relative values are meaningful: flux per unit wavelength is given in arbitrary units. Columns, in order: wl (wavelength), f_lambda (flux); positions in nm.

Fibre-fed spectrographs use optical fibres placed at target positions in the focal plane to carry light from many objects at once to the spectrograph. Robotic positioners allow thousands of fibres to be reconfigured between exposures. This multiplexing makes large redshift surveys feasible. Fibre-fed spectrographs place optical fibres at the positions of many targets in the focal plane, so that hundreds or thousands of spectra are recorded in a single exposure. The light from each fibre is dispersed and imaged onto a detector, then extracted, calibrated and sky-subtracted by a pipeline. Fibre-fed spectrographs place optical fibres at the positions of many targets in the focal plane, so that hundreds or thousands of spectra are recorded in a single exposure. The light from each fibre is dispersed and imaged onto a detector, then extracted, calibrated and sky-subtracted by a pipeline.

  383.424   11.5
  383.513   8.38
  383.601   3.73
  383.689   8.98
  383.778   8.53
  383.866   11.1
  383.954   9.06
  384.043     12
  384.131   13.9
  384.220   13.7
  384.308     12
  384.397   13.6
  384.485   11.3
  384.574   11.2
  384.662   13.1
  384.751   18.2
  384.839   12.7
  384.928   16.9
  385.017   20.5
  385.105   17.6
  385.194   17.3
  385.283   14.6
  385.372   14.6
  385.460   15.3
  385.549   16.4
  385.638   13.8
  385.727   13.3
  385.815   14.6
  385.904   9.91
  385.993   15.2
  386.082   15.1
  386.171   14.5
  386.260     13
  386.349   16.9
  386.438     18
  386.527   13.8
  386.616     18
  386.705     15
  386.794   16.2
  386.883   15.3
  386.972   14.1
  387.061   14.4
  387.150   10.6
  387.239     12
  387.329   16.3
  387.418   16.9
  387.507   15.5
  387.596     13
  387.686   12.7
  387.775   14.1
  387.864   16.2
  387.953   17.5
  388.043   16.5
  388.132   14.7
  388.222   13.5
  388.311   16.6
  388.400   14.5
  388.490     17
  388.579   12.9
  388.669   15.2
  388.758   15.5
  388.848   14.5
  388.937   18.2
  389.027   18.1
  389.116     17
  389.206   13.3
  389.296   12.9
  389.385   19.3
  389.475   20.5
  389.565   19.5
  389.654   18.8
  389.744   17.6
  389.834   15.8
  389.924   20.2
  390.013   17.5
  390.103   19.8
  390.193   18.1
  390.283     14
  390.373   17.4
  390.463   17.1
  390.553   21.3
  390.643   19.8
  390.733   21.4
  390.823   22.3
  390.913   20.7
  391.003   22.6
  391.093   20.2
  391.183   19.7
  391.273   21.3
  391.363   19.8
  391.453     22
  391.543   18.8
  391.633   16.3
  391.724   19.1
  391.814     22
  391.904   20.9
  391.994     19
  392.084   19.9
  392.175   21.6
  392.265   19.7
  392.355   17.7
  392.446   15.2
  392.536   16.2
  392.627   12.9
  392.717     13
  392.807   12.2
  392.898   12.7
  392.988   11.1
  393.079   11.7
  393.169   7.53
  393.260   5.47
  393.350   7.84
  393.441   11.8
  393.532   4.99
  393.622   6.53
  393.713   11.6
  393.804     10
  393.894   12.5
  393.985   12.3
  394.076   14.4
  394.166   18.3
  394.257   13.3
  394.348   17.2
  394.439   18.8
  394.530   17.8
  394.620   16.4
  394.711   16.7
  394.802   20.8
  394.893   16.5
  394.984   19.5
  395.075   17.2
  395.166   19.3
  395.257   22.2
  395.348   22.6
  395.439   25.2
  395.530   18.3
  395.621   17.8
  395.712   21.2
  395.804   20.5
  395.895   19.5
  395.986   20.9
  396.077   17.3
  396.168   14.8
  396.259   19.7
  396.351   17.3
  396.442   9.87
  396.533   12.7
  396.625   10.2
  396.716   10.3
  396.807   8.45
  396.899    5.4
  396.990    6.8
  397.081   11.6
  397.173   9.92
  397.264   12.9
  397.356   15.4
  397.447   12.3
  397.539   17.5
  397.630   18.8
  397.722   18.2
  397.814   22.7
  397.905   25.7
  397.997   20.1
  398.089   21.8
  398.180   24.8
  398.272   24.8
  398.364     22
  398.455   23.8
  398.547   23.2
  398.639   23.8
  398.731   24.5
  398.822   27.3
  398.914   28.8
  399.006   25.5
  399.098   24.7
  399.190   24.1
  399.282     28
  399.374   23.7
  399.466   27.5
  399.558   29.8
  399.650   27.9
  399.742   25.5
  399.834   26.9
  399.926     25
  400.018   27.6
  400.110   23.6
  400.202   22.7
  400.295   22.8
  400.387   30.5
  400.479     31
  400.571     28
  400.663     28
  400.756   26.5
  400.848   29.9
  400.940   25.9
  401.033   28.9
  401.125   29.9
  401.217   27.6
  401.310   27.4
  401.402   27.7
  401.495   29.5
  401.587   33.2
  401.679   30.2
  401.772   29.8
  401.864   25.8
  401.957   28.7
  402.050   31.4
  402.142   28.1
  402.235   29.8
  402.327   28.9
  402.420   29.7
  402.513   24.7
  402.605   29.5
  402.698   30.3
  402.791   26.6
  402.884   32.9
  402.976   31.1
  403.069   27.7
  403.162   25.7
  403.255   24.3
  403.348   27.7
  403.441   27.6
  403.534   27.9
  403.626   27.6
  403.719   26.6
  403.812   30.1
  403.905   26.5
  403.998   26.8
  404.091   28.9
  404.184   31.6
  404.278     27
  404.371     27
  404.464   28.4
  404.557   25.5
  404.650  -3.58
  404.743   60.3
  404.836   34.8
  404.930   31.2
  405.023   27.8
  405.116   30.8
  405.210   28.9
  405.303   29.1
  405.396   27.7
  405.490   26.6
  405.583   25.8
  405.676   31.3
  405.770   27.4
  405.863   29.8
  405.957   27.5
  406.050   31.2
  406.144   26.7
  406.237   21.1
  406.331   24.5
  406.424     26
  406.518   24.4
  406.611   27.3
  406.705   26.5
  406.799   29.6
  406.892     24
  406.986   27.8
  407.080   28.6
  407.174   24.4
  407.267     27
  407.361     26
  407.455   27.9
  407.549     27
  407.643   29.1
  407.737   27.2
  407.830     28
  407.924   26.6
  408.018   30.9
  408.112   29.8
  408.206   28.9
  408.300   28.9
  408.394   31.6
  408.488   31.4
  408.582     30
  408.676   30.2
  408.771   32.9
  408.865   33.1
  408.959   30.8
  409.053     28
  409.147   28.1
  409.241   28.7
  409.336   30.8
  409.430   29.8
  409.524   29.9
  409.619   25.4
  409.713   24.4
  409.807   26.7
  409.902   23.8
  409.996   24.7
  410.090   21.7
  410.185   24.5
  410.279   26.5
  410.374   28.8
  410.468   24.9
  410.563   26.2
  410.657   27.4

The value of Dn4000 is 1.90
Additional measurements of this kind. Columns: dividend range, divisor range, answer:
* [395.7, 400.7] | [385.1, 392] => 1.31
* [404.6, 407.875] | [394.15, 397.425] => 1.81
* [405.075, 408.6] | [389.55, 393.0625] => 1.65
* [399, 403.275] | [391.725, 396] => 1.80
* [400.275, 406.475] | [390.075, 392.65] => 1.56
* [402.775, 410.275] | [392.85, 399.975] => 1.64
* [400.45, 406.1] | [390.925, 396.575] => 1.82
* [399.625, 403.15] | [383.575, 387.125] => 2.19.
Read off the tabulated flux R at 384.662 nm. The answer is 13.1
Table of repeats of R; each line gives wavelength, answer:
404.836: 34.8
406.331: 24.5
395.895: 19.5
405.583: 25.8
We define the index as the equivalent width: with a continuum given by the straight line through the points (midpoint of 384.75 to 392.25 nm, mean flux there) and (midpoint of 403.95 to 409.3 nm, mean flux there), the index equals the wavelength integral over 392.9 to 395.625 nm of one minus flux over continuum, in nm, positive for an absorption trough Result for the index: 0.77 nm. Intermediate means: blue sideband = 16.9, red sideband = 28.3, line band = 14.8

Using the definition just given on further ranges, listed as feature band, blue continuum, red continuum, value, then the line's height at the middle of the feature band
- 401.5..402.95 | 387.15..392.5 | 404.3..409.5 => -0.22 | 25.4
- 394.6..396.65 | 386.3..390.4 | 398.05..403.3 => 0.39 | 22.6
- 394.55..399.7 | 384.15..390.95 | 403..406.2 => 0.78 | 22.8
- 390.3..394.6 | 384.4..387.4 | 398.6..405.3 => 0.84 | 20.2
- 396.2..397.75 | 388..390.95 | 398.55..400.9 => 0.73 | 24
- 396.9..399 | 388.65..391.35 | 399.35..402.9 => 0.48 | 25.3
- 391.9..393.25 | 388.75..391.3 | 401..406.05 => 0.35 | 20.4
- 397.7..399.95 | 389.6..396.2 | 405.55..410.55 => -0.39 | 21.2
